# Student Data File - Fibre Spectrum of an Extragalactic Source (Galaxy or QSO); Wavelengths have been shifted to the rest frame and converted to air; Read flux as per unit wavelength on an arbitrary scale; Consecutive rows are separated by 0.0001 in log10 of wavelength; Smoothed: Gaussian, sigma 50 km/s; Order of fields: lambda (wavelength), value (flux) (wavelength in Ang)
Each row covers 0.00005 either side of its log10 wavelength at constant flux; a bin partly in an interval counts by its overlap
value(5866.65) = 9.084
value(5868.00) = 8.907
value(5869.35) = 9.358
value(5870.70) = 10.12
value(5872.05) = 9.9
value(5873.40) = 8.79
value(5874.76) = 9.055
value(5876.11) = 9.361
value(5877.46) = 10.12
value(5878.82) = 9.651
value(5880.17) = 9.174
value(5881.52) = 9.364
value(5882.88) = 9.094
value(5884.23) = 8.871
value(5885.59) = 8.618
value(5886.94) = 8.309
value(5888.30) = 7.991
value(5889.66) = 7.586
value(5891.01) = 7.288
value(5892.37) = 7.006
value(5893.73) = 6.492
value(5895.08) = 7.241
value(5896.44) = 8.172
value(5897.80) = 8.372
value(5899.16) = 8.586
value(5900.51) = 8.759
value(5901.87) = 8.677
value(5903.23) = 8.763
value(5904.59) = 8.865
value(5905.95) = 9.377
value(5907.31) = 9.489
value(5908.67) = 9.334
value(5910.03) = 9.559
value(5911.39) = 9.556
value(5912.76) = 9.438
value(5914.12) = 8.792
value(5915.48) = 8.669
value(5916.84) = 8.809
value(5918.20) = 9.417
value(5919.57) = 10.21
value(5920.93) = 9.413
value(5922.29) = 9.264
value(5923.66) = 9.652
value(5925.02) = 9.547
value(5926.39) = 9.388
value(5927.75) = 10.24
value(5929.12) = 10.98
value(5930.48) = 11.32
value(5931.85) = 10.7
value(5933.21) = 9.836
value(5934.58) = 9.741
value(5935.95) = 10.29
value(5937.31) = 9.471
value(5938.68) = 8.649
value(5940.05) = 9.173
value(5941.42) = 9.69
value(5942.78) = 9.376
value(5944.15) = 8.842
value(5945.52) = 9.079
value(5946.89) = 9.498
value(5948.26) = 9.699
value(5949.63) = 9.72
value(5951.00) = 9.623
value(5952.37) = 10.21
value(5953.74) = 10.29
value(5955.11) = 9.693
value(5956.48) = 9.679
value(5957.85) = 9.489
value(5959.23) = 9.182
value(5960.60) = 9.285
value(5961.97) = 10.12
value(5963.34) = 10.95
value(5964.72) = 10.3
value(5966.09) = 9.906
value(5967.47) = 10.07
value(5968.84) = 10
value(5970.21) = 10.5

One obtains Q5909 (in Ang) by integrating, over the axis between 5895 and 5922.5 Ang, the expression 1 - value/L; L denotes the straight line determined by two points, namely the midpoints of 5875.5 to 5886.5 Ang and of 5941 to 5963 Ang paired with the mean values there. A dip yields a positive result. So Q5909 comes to 1.1 Ang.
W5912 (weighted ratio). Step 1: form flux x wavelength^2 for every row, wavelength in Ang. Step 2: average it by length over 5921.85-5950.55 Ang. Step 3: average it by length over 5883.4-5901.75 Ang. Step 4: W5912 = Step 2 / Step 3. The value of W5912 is 1.2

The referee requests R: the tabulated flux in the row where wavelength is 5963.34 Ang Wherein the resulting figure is 10.95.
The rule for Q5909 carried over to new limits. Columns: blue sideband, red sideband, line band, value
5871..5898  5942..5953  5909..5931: -1.3 Ang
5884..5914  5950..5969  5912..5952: -1.6 Ang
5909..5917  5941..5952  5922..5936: -1.2 Ang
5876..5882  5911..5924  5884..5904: 3.0 Ang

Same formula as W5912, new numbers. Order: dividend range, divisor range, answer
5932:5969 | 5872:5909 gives 1.15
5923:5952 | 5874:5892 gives 1.13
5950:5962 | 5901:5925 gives 1.06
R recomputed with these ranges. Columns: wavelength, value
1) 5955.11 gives 9.693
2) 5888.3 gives 7.991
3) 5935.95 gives 10.29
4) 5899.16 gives 8.586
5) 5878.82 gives 9.651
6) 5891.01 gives 7.288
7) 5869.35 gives 9.358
